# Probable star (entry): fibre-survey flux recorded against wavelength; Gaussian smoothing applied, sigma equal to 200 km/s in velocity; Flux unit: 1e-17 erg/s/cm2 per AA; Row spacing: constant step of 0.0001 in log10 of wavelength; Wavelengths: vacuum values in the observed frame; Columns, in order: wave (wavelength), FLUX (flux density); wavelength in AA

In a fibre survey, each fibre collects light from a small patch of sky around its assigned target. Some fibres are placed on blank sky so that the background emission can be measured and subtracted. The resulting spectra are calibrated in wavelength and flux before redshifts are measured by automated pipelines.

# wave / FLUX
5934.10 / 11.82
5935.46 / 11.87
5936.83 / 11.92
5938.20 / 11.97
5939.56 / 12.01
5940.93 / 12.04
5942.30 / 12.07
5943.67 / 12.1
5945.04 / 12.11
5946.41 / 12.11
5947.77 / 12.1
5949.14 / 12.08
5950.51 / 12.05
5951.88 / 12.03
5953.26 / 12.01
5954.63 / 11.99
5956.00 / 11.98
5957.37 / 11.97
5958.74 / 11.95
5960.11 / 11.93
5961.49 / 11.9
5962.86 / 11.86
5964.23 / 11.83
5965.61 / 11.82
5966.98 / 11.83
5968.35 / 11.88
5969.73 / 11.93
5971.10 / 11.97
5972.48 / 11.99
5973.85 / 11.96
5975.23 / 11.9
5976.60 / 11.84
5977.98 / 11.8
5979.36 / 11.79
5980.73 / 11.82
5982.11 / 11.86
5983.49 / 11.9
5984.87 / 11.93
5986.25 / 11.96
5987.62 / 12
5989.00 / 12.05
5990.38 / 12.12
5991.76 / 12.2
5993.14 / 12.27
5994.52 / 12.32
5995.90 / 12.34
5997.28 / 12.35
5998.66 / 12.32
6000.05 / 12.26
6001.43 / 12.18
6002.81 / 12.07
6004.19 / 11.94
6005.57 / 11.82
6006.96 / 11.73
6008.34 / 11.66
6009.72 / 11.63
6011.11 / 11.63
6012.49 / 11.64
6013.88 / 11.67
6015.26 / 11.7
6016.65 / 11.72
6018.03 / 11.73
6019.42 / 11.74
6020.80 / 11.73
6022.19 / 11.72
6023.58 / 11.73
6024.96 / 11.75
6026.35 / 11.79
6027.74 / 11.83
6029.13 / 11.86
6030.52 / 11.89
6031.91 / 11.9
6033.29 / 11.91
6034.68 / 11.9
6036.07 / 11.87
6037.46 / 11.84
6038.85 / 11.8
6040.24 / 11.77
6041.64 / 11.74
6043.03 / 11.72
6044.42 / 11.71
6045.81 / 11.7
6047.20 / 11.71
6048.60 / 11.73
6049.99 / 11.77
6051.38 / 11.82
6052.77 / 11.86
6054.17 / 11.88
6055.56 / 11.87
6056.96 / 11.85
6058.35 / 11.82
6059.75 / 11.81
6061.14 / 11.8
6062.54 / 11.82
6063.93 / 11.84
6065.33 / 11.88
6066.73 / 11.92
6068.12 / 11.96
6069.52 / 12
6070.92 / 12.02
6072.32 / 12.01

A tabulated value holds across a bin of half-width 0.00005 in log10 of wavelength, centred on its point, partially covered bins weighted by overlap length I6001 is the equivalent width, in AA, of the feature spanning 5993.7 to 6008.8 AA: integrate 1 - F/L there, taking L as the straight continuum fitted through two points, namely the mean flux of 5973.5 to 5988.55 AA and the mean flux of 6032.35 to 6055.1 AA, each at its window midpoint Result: -0.3 AA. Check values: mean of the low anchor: 11.9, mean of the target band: 12.1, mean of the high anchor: 11.8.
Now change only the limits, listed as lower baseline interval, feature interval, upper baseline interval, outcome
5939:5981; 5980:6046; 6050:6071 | 0.1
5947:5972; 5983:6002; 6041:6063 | -0.4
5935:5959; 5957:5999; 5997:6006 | 0.4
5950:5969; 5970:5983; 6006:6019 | 0.0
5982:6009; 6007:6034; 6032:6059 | 0.4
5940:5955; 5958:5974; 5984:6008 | 0.2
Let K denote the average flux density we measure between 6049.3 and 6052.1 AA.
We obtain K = 11.8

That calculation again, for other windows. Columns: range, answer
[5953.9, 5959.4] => 12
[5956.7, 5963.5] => 11.9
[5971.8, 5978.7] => 11.9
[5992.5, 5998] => 12.3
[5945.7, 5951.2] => 12.1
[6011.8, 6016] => 11.7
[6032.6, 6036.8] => 11.9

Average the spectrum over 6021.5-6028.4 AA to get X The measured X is 11.8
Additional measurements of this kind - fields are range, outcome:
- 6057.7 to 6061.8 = 11.8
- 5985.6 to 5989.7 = 12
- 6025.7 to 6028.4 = 11.8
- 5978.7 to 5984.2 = 11.8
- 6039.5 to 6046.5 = 11.7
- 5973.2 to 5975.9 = 11.9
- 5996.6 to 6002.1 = 12.3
